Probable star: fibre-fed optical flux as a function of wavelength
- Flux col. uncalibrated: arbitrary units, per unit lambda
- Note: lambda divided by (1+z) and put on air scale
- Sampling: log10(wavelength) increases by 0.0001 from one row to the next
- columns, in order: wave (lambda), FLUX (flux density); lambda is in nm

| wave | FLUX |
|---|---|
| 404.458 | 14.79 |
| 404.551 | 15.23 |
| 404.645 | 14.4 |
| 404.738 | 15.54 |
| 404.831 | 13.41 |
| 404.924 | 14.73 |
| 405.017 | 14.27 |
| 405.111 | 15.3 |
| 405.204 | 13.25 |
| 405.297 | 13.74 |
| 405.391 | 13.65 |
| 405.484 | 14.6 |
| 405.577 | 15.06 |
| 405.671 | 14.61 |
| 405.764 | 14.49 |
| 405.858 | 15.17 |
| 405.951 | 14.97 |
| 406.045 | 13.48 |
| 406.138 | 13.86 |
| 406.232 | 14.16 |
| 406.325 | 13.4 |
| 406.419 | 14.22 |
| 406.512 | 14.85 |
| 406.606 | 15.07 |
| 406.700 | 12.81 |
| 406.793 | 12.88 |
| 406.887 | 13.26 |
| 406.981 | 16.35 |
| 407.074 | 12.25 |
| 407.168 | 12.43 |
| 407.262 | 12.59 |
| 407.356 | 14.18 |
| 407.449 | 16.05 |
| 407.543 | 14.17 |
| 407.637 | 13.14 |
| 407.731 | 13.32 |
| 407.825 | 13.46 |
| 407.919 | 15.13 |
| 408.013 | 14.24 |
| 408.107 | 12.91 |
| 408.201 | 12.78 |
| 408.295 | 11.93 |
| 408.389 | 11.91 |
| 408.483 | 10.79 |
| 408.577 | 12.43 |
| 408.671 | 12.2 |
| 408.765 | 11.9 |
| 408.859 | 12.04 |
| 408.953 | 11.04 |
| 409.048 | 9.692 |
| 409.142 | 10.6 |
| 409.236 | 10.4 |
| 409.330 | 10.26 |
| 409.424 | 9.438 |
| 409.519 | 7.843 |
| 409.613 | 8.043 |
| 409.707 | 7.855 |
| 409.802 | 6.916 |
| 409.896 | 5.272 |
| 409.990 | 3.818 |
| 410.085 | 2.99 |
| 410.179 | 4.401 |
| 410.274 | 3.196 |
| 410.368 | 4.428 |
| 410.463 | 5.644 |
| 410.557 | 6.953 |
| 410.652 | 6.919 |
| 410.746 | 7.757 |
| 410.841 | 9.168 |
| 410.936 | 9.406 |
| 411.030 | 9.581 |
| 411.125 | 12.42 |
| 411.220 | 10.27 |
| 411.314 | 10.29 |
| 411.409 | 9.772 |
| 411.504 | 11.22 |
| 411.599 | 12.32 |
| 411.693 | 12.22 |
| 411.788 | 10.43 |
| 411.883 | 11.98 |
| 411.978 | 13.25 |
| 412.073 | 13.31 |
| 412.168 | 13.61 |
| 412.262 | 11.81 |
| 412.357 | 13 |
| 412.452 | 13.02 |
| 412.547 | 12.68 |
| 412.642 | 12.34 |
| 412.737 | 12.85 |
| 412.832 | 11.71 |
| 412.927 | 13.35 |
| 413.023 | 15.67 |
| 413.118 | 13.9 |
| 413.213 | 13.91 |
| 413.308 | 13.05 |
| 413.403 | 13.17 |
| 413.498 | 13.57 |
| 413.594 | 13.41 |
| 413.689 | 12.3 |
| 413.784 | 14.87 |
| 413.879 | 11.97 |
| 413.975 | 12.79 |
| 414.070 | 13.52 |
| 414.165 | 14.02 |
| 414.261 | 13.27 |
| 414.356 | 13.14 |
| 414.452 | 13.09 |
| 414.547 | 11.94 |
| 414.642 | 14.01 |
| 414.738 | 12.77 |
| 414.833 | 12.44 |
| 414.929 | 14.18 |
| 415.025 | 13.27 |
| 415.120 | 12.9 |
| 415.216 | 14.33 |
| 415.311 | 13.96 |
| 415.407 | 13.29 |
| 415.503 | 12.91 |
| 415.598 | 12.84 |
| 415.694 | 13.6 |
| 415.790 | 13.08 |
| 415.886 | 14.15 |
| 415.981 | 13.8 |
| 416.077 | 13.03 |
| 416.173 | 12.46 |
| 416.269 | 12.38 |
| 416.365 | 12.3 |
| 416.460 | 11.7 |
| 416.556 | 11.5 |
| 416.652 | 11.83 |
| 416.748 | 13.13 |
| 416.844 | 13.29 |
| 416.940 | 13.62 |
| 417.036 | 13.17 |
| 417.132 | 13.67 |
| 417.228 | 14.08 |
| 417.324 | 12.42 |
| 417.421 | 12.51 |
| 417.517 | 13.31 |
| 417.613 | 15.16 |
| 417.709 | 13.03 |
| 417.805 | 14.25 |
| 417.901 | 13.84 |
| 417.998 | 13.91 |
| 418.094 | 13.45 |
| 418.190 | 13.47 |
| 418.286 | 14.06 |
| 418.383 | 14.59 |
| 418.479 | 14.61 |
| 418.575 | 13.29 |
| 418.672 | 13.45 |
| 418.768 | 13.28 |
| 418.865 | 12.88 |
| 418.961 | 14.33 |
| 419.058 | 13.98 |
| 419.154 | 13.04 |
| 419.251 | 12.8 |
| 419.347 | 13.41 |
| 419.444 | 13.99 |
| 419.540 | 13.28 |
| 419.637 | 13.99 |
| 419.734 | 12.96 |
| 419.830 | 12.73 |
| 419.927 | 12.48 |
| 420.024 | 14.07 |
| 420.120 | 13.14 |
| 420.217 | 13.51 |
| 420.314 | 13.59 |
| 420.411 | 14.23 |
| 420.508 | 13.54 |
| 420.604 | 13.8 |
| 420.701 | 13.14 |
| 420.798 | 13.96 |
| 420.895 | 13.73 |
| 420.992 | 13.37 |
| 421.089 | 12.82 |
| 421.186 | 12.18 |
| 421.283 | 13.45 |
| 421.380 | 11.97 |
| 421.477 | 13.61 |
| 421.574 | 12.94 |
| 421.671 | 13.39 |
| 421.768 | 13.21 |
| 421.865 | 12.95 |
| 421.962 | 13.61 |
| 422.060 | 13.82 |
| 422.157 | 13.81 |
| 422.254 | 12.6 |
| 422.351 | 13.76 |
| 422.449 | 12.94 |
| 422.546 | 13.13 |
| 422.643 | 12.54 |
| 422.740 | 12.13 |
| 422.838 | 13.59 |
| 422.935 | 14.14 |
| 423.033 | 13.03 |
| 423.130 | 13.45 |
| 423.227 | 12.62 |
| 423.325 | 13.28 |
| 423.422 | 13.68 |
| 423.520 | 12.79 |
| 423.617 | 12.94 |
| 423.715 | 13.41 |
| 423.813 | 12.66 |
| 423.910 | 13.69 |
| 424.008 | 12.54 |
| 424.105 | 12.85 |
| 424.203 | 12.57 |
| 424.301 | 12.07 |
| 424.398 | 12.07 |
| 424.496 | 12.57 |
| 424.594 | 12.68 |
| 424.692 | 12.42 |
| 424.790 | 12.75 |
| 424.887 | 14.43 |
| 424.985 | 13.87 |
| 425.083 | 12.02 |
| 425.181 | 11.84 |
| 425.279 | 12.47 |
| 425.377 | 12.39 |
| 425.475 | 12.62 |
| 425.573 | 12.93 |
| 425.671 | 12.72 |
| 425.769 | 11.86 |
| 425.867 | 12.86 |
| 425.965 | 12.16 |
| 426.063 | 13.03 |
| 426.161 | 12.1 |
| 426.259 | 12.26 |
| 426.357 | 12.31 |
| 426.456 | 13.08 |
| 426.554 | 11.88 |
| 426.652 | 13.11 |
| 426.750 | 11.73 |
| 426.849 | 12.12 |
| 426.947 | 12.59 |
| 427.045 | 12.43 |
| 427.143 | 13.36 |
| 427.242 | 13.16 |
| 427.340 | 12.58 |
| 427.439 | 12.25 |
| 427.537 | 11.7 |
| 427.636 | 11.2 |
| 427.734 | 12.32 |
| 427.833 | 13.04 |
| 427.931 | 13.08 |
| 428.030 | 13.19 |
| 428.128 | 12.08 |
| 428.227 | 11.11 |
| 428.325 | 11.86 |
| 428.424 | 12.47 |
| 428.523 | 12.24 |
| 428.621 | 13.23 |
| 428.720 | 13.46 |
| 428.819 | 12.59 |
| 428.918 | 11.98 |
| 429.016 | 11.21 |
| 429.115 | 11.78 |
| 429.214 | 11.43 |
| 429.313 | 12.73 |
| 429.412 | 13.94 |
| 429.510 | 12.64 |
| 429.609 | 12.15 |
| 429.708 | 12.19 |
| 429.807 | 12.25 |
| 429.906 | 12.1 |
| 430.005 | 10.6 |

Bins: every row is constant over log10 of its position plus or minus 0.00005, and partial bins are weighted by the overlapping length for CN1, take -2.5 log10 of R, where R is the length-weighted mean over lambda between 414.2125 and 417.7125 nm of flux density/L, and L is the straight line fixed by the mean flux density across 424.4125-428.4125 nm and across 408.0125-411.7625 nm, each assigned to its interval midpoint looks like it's -0.25 mag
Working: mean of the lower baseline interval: 9.28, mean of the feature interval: 13.1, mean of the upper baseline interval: 12.5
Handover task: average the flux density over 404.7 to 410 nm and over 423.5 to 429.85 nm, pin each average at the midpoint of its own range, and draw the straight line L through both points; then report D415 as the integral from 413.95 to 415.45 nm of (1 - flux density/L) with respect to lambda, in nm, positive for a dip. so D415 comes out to -0.08 nm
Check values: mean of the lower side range 12.6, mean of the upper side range 12.5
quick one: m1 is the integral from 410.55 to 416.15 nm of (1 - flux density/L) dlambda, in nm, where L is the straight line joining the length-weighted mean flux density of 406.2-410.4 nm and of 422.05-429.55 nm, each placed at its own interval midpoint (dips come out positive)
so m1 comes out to -0.41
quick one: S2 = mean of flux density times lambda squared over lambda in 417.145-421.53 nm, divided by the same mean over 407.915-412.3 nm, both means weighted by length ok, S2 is 1.4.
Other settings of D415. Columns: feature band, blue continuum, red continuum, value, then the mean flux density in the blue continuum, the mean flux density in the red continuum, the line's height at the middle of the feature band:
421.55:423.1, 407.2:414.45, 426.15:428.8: -0.15 nm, 11.2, 12.4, 12.1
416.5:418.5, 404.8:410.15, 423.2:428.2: -0.15 nm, 12.3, 12.6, 12.5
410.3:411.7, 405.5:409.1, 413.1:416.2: 0.45 nm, 13.4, 13.3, 13.4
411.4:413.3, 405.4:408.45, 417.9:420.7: 0.14 nm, 13.8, 13.6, 13.7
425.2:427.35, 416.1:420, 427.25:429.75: 0.01 nm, 13.3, 12.4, 12.6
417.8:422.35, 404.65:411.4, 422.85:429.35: -0.45 nm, 11.6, 12.6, 12.3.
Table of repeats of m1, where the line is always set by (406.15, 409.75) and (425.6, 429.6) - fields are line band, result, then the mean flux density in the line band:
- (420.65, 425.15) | -0.23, 13.1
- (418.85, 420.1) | -0.10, 13.4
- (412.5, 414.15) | -0.11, 13.3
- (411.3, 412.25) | 0.04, 11.9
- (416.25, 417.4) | -0.03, 12.8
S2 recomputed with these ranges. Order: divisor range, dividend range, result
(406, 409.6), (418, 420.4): 1.13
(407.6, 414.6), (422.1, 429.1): 1.22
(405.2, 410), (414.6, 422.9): 1.13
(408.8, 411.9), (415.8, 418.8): 1.60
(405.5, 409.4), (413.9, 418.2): 1.05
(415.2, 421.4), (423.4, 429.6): 0.98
